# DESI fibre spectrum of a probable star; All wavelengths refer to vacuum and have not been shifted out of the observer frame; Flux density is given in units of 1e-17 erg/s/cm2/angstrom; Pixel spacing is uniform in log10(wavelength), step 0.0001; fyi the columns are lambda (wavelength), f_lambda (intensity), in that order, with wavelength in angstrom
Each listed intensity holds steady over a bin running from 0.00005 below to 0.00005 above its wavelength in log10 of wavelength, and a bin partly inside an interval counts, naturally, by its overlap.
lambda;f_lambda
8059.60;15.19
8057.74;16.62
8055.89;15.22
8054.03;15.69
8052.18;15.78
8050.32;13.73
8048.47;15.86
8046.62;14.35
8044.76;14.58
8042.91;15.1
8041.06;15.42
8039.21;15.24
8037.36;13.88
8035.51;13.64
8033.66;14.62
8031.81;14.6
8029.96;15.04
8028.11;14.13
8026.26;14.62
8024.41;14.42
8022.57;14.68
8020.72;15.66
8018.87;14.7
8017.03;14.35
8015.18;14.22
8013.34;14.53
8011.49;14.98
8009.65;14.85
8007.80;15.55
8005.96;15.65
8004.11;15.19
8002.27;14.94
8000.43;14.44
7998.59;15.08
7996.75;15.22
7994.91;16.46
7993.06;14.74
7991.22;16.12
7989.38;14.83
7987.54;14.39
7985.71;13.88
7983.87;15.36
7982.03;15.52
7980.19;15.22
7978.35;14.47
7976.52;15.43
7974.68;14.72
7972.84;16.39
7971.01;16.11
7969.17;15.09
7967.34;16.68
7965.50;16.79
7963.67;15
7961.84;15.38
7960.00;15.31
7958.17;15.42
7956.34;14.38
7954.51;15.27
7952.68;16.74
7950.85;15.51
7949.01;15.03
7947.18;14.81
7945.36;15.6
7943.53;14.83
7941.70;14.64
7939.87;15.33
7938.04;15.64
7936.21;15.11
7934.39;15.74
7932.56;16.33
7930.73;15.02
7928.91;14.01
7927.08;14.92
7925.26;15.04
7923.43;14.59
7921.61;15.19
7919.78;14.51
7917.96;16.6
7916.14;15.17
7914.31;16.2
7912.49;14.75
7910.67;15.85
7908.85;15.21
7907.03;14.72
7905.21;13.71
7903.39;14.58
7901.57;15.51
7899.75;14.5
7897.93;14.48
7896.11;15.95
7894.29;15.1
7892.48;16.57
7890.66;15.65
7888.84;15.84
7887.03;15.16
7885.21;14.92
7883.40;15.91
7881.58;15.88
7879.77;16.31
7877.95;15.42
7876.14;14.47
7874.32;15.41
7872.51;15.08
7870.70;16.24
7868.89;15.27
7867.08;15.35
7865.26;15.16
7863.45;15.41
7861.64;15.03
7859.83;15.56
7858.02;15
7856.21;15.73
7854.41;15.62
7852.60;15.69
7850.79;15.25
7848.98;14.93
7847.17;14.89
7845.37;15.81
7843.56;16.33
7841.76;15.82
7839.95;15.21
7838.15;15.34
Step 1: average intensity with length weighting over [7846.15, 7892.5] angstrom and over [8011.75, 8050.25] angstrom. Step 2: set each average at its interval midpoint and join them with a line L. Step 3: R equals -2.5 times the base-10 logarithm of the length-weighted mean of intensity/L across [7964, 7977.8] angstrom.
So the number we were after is -0.06 mag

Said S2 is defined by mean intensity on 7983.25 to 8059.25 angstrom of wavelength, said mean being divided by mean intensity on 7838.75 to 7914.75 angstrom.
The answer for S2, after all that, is 0.97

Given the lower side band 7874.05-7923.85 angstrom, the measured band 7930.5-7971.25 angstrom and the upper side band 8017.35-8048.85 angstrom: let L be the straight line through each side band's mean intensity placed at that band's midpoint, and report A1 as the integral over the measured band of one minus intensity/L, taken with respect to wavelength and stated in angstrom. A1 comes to -1.1 angstrom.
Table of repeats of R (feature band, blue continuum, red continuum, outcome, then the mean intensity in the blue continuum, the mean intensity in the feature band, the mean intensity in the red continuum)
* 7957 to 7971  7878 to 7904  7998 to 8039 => -0.04 mag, 15.5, 15.7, 14.7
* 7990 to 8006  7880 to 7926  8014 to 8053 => -0.03 mag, 15.3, 15.3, 14.7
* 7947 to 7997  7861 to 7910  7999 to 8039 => -0.03 mag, 15.3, 15.4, 14.7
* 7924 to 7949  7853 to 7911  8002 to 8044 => 0.00 mag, 15.3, 15.1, 14.8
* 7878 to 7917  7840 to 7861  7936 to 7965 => 0.00 mag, 15.5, 15.3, 15.3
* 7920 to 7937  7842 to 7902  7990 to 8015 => 0.02 mag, 15.4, 15.1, 15.2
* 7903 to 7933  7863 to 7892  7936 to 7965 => 0.02 mag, 15.5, 15.1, 15.3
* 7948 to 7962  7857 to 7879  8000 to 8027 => -0.02 mag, 15.3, 15.4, 14.9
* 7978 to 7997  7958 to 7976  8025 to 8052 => 0.02 mag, 15.7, 15.1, 14.7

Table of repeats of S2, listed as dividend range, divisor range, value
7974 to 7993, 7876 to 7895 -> 0.96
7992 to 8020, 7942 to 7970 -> 0.97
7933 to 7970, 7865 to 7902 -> 1.00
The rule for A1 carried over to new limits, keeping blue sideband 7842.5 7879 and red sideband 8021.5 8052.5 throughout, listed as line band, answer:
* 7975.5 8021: -0.6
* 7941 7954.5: -0.3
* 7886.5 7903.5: -0.1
